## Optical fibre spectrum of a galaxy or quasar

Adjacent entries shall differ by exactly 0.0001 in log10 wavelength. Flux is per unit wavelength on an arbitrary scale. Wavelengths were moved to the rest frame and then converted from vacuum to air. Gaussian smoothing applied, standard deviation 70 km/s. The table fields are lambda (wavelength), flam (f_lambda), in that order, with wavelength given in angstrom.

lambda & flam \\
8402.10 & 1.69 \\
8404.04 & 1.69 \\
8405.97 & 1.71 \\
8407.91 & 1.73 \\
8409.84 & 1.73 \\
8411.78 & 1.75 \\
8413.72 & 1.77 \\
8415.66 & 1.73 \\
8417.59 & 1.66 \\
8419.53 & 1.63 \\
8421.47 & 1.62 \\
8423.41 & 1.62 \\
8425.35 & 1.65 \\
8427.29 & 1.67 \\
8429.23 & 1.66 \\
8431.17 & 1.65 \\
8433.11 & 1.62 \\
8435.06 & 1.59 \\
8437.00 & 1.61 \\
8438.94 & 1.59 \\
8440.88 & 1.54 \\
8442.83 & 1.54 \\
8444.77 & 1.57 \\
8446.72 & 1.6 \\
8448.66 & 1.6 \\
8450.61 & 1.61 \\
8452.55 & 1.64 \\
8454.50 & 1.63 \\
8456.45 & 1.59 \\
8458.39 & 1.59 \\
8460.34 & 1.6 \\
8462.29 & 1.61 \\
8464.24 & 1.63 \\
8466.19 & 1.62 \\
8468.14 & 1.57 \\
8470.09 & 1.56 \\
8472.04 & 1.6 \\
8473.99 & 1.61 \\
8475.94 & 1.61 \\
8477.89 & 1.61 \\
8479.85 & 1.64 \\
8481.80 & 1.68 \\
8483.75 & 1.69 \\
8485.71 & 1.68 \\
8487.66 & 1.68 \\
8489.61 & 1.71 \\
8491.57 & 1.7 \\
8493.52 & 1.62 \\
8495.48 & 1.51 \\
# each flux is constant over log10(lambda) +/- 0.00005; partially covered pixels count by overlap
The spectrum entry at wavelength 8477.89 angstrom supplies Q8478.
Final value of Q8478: 1.61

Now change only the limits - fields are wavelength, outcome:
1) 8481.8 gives 1.68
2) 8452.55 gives 1.64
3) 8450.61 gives 1.61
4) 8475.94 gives 1.61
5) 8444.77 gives 1.57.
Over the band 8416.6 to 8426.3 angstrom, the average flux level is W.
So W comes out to 1.64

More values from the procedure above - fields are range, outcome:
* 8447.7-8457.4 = 1.61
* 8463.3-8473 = 1.6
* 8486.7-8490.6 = 1.69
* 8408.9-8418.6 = 1.73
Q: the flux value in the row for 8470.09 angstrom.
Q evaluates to 1.56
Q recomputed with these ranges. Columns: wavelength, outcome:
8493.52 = 1.62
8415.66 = 1.73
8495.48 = 1.51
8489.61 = 1.71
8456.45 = 1.59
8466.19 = 1.62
